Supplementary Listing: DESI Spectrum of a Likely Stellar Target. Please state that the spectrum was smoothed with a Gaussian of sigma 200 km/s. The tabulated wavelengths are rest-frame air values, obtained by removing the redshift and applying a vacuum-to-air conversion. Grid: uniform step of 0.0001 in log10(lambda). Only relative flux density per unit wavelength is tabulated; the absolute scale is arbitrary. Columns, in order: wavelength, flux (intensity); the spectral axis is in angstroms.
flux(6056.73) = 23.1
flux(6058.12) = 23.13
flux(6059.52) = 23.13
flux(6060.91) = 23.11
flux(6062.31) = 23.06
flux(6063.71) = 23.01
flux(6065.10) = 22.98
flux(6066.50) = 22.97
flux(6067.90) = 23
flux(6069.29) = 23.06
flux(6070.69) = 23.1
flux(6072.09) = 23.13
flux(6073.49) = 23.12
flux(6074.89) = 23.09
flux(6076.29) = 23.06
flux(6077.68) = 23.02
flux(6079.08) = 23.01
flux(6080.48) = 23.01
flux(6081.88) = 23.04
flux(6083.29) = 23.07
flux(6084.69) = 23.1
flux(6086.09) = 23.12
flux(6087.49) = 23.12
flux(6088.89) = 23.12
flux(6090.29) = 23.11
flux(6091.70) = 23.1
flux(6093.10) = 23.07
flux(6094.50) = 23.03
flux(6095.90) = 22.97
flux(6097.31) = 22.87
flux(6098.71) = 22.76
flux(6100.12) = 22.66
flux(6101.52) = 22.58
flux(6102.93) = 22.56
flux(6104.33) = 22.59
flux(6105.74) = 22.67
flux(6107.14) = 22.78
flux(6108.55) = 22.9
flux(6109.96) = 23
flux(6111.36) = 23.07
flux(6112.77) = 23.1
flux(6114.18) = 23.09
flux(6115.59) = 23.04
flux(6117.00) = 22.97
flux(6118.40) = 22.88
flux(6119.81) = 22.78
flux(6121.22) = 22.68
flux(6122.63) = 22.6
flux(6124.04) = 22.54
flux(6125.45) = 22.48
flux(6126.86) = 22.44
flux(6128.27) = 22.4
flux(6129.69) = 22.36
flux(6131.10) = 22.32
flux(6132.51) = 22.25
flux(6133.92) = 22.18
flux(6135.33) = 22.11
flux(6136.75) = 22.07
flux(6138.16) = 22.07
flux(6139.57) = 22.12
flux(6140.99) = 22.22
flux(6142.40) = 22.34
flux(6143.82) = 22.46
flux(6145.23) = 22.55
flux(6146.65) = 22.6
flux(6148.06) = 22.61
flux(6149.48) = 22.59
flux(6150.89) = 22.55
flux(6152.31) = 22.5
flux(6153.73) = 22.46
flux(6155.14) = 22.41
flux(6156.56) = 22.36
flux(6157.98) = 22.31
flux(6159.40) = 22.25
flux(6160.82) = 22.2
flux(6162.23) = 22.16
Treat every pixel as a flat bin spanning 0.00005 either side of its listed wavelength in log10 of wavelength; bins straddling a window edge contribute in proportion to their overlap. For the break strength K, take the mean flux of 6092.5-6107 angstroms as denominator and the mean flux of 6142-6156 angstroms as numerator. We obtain 0.99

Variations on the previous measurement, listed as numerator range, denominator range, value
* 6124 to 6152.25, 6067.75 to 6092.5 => 0.97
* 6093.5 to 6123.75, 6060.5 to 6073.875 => 0.99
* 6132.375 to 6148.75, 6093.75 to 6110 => 0.98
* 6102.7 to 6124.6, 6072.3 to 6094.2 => 0.99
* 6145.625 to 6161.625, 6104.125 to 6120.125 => 0.98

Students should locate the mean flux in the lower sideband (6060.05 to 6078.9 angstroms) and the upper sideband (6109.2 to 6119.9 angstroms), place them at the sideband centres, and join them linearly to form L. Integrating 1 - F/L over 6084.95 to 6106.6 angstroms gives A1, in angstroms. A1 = 0.1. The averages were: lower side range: 23.1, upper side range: 23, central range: 22.9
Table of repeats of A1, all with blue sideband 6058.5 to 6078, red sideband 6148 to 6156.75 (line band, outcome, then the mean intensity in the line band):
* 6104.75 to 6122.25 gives -0.11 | 22.9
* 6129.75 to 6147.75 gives 0.24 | 22.3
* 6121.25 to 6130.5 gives 0.08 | 22.5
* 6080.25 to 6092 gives -0.08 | 23.1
